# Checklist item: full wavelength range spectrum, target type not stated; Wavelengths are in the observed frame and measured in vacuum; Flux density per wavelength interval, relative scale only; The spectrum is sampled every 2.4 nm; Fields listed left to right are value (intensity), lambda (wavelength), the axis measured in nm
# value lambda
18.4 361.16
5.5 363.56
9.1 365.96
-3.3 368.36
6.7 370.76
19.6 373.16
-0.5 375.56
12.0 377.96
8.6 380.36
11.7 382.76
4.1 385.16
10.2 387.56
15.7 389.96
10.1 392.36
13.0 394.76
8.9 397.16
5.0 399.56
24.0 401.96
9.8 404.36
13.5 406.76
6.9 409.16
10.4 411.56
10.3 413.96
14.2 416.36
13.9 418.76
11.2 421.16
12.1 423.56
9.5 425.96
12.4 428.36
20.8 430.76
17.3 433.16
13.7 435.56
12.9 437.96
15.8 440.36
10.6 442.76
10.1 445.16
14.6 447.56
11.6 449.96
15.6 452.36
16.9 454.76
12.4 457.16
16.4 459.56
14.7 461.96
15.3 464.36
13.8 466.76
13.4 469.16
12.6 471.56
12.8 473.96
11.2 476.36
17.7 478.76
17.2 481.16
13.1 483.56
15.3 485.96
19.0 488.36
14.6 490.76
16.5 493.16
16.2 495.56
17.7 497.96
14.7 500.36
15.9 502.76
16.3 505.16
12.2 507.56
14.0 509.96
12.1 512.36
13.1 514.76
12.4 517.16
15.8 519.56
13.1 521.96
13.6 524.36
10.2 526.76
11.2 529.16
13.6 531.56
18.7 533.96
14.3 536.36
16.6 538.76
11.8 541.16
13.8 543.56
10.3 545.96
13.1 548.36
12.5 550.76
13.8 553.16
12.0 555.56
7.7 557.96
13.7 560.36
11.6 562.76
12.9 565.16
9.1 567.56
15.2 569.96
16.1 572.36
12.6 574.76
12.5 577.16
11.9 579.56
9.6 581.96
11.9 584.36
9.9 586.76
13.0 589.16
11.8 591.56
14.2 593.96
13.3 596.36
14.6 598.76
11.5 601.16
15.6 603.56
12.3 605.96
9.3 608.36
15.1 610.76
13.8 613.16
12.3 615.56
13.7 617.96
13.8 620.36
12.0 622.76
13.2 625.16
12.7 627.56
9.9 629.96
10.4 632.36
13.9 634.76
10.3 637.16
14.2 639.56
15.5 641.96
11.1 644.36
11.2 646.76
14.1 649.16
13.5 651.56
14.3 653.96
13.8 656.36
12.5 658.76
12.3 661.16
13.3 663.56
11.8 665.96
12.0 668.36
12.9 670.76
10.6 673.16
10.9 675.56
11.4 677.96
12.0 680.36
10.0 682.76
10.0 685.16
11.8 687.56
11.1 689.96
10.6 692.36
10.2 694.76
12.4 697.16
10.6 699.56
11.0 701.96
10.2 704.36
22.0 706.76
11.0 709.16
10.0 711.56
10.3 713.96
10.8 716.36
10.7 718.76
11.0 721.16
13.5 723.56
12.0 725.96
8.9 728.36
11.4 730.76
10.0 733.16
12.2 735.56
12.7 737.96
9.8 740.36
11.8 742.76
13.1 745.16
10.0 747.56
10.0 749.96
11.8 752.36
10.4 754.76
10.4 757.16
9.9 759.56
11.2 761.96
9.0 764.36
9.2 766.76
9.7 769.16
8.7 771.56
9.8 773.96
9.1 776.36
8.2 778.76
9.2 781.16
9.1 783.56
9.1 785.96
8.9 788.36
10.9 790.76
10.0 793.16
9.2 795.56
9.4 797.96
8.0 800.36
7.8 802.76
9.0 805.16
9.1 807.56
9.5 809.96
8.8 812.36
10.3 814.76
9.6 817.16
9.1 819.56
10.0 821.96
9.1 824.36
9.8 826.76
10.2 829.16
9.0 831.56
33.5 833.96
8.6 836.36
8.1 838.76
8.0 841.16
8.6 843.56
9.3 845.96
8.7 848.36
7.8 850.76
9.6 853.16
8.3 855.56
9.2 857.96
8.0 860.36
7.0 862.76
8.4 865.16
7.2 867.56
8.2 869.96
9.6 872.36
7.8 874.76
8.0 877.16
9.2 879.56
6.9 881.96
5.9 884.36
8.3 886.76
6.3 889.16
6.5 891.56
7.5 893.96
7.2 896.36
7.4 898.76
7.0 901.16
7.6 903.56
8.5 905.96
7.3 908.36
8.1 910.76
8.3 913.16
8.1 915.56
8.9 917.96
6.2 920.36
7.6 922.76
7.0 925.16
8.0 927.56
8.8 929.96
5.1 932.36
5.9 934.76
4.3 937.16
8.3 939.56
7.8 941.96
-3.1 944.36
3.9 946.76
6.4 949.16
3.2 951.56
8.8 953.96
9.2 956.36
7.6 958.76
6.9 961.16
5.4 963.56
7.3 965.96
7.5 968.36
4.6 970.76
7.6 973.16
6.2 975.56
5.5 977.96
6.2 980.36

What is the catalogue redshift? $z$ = 0.078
